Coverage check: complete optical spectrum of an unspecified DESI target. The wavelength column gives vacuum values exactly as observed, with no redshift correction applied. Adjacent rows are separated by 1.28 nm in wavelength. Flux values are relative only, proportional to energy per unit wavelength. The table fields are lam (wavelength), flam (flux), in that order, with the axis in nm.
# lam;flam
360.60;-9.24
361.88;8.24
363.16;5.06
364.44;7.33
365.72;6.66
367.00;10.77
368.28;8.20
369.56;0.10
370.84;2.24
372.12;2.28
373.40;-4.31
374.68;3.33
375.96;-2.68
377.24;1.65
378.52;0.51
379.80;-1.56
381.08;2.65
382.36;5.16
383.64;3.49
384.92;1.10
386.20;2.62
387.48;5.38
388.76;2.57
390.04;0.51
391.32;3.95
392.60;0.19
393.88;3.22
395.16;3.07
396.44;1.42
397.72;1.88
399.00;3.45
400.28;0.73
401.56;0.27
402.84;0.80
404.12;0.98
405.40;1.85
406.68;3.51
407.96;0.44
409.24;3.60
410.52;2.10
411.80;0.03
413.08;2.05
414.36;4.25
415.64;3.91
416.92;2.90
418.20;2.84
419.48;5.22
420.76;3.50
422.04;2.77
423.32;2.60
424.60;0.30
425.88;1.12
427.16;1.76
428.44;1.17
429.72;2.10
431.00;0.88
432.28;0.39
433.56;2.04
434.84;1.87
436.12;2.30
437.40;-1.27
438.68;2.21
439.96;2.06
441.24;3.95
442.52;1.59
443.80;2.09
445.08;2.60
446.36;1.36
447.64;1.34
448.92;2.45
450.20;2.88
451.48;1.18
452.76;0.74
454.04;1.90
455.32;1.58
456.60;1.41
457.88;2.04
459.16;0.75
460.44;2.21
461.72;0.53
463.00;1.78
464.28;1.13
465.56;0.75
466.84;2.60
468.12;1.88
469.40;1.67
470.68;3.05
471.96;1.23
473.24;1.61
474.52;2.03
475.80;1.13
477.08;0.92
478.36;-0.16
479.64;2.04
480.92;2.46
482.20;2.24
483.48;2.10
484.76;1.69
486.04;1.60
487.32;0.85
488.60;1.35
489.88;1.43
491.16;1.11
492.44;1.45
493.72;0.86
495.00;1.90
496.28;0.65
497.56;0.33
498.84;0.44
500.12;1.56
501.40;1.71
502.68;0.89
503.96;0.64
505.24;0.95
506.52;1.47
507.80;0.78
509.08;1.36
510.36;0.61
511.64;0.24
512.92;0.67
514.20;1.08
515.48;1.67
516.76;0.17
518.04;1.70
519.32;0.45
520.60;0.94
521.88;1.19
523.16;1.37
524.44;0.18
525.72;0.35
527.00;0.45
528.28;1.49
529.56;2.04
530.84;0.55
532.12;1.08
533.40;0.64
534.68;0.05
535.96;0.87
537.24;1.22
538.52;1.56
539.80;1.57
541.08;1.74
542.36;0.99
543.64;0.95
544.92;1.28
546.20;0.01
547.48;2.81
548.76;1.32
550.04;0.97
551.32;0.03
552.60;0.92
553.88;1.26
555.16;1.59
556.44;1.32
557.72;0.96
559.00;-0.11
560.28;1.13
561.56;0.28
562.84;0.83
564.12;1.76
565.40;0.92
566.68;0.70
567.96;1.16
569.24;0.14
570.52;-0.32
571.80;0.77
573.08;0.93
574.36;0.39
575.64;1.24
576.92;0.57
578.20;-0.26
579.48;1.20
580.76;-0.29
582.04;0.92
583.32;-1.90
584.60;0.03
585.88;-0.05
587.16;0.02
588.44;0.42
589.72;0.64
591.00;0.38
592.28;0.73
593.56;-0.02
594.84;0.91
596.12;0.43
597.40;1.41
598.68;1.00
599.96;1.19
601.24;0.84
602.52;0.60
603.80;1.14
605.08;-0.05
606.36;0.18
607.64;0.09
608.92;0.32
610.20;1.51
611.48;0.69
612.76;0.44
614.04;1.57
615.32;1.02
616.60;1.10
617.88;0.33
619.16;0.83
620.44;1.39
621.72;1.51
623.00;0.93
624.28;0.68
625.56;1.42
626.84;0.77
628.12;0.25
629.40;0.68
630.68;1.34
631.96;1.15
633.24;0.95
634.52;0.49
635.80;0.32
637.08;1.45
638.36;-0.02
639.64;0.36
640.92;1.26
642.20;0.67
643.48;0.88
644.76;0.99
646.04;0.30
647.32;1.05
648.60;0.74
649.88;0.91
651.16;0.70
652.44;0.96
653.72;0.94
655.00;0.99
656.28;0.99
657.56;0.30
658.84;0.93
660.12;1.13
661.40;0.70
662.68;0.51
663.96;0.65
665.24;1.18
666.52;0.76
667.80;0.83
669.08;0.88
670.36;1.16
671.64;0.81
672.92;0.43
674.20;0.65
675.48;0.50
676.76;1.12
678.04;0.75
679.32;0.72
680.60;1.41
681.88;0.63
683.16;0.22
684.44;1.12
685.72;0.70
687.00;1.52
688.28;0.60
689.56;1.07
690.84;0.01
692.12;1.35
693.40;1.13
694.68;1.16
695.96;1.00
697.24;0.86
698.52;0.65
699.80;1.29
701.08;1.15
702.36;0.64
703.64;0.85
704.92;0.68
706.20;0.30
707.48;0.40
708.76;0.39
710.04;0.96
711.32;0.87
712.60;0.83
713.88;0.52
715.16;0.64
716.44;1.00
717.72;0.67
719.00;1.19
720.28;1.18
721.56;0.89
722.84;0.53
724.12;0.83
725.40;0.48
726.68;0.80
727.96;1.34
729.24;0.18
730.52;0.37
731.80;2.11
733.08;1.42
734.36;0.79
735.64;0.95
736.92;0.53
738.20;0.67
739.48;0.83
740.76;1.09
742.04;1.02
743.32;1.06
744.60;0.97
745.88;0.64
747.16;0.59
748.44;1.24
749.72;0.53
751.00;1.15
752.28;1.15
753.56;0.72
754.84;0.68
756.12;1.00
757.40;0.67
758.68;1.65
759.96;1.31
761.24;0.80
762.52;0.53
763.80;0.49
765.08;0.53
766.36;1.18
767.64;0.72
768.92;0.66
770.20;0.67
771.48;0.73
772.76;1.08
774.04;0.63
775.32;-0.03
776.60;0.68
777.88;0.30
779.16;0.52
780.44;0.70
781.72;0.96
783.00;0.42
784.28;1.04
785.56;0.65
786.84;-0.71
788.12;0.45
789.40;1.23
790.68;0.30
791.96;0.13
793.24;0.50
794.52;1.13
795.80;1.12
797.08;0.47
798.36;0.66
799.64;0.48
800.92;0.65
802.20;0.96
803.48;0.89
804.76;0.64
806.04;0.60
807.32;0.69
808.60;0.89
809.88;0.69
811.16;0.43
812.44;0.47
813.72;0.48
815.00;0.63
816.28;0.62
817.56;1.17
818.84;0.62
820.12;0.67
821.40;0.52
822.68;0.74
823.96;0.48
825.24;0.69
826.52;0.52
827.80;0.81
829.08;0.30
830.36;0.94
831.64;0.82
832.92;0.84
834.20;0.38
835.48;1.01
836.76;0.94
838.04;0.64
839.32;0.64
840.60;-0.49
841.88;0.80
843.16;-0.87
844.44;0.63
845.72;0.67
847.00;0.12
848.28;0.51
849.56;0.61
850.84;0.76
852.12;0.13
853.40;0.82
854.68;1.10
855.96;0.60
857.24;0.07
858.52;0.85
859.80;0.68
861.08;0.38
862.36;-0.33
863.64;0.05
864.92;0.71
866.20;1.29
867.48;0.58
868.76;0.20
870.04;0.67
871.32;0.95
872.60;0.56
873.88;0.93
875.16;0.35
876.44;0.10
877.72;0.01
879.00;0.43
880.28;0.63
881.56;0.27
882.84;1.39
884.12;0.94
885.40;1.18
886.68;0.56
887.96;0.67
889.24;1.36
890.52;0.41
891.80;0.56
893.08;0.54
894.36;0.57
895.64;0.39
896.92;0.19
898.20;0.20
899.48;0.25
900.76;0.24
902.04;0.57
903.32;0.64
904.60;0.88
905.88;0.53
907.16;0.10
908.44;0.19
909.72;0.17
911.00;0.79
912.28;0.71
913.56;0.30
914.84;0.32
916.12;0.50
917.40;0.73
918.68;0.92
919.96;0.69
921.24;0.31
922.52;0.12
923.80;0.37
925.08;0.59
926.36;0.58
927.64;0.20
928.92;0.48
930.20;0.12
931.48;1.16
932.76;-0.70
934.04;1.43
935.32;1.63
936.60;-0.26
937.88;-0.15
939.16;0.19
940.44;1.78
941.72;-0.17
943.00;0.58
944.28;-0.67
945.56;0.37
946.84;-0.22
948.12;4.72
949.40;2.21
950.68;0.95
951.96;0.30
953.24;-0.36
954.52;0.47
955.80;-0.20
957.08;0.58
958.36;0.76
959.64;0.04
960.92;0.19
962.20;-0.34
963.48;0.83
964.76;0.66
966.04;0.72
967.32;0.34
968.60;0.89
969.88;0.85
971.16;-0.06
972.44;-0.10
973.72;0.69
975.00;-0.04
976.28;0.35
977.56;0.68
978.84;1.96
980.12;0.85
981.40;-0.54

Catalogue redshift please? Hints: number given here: 1.54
